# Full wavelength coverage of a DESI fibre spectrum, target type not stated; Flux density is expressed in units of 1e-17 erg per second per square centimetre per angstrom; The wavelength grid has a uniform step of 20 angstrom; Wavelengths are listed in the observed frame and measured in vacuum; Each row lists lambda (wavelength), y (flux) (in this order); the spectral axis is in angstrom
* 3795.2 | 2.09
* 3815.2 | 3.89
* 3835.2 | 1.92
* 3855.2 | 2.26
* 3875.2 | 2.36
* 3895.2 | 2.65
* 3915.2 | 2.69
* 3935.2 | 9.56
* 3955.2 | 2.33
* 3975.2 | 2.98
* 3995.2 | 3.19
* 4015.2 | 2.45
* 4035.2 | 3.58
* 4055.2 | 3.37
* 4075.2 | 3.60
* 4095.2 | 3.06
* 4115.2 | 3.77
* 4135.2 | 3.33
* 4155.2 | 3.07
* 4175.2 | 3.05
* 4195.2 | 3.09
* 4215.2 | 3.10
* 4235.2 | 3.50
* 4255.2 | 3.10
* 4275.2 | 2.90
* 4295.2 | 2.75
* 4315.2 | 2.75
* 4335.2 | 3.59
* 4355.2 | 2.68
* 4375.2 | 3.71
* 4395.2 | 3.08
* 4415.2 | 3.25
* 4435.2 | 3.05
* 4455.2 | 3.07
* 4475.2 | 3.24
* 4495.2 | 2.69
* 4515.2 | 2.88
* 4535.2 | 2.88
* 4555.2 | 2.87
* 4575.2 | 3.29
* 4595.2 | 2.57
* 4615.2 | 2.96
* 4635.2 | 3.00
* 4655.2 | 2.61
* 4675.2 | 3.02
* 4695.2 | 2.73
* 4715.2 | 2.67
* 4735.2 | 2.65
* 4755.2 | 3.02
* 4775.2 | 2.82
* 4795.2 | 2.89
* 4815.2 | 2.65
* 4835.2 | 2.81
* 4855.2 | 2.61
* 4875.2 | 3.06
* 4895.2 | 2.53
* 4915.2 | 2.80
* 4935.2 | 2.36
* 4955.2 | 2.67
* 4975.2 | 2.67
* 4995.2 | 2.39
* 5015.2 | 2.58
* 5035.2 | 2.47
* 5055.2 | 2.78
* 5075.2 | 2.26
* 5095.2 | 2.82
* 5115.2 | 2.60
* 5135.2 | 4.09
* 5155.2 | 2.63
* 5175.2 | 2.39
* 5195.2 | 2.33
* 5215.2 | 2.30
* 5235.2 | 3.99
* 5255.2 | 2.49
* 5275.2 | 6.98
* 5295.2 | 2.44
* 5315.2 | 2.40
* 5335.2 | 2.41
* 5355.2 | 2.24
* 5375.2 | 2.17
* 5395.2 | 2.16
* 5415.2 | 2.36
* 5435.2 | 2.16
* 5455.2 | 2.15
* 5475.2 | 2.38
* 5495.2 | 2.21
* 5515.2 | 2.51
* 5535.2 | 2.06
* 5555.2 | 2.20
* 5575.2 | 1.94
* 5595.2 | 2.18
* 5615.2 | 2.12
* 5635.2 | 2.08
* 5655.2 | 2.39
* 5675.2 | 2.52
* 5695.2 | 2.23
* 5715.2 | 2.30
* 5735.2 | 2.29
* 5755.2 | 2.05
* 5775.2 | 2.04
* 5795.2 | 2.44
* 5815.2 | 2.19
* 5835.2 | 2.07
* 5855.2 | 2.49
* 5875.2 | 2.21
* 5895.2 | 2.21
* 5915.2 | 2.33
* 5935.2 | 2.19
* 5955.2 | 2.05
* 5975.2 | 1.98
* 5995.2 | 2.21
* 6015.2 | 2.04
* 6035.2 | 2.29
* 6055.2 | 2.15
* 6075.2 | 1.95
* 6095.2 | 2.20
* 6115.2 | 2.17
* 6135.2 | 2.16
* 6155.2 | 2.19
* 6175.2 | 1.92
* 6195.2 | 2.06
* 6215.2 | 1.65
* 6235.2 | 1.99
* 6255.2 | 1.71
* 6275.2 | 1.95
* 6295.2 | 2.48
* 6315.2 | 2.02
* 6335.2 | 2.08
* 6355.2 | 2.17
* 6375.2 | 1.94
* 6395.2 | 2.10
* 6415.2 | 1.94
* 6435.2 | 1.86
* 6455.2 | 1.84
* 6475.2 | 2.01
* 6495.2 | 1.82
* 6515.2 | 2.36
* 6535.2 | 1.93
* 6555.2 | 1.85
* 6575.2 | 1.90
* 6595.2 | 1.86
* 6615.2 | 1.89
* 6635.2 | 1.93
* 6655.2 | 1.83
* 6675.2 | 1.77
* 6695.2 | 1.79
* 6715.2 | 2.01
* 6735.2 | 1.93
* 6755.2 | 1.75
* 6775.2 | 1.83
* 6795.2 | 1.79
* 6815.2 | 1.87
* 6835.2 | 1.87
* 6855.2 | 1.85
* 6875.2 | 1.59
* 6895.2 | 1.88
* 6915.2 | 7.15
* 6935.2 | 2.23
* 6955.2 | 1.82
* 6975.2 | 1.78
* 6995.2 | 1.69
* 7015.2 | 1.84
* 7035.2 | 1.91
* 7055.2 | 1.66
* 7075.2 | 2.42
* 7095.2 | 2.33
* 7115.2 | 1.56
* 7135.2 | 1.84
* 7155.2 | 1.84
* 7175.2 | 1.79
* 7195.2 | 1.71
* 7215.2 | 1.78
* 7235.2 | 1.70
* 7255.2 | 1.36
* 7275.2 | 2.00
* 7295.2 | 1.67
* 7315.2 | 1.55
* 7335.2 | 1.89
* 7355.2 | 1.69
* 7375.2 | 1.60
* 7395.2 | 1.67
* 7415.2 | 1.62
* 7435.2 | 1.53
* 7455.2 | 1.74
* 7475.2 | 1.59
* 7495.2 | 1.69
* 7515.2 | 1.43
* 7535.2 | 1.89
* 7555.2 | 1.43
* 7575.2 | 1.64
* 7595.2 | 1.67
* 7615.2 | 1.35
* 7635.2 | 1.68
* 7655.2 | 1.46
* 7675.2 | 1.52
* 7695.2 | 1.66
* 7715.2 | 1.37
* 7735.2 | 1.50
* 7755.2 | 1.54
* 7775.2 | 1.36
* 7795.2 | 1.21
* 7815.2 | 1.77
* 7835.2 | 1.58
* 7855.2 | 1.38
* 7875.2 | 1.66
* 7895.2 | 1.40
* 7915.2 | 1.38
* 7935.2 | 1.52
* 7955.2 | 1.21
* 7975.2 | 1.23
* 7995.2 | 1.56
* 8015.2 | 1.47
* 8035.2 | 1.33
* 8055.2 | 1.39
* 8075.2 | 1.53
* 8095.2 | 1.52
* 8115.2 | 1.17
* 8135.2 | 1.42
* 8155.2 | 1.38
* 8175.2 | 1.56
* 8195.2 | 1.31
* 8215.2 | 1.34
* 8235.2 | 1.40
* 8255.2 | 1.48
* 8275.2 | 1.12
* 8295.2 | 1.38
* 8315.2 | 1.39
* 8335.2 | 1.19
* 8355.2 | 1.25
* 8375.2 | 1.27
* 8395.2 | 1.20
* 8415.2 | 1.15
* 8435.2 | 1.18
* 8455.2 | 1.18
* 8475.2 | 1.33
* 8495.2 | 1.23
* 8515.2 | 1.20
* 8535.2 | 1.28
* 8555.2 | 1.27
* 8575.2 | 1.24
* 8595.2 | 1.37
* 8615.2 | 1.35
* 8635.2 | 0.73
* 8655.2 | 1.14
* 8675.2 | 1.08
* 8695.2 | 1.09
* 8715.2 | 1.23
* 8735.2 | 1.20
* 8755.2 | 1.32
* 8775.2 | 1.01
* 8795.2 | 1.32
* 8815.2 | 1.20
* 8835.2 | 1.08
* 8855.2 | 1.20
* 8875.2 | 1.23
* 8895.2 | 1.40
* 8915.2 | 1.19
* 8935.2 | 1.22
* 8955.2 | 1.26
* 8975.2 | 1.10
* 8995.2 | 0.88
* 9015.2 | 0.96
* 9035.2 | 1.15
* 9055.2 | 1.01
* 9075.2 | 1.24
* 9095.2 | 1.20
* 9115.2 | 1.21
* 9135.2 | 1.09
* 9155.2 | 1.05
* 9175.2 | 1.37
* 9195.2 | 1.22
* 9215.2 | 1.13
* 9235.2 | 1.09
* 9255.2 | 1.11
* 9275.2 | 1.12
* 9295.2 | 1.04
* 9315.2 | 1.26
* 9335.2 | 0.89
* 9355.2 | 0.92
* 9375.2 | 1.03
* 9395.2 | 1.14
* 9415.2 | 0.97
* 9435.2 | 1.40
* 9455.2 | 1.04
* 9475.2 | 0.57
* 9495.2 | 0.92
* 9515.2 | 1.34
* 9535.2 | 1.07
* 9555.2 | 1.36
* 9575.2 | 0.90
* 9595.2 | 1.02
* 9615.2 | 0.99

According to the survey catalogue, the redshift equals 0.05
